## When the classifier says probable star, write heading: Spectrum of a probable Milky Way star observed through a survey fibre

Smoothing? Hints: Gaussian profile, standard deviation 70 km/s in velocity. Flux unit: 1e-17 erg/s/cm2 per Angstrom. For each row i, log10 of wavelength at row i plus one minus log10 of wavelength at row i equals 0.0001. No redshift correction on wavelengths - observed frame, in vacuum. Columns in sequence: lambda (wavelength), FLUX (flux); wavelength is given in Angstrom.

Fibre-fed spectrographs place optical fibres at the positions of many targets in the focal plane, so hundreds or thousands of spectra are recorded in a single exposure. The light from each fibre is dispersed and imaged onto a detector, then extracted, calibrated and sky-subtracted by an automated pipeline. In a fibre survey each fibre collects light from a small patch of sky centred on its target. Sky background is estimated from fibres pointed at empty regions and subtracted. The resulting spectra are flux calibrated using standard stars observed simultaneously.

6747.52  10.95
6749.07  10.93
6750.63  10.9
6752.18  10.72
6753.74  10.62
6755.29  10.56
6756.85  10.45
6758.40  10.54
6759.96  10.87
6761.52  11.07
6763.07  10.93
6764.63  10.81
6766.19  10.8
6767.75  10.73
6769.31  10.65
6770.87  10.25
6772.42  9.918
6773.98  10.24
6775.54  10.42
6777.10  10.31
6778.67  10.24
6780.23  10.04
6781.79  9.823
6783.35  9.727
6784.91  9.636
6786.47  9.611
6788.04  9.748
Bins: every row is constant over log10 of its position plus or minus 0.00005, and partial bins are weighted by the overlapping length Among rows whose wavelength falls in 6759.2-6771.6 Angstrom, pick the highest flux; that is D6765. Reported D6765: 11.07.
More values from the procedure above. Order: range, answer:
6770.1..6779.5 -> 10.42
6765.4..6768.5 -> 10.8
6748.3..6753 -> 10.93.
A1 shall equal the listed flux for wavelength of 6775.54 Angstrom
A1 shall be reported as 10.42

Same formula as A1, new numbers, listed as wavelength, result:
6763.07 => 10.93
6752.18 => 10.72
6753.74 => 10.62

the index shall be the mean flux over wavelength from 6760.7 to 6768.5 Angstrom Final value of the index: 10.9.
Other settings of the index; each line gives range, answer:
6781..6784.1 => 9.79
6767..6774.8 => 10.4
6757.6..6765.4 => 10.8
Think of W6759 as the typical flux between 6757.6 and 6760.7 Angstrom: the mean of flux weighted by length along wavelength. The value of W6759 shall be 10.7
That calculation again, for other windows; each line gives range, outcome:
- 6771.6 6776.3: 10.2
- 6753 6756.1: 10.6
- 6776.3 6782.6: 10.1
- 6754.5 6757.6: 10.5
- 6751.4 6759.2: 10.6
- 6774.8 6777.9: 10.3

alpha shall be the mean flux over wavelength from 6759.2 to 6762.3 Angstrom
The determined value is 11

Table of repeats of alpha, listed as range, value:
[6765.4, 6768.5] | 10.8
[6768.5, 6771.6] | 10.4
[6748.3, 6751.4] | 10.9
